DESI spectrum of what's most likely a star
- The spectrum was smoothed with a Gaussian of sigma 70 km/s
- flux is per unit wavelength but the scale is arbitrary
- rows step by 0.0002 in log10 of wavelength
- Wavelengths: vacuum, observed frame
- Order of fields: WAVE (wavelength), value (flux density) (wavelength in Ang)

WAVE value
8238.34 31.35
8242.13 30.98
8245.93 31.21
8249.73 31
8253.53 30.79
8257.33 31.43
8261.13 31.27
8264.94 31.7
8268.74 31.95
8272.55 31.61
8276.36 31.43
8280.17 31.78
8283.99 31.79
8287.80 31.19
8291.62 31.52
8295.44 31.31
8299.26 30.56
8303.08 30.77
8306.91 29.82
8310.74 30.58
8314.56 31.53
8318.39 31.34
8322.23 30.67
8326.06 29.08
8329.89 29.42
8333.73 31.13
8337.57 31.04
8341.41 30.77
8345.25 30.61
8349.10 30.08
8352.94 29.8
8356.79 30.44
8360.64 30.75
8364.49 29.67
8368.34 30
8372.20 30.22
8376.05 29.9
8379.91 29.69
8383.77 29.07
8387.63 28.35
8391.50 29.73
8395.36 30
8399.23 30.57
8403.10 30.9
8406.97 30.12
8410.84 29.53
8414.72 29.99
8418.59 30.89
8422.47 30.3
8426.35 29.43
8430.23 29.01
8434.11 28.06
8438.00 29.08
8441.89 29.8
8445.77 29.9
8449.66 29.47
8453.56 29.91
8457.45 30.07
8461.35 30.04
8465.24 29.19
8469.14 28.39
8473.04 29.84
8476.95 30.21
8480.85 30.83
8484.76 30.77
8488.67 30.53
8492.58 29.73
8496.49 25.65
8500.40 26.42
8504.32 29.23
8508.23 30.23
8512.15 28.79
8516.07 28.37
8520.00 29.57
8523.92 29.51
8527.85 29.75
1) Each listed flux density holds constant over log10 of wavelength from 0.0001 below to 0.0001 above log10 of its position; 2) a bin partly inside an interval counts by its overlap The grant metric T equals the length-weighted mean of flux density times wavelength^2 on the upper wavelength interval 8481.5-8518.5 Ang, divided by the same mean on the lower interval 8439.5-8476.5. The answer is 0.99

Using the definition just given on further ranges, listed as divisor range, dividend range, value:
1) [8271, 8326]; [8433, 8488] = 0.99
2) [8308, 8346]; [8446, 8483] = 1.01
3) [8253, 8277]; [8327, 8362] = 0.98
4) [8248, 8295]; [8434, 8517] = 0.98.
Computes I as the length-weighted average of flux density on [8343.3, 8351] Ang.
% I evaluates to 30.3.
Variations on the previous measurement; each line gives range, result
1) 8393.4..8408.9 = 30.4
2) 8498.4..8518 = 28.6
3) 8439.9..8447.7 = 29.9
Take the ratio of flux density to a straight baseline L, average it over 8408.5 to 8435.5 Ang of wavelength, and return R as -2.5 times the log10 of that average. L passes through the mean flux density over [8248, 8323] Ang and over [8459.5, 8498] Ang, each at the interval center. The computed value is 0.01 mag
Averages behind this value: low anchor 31.2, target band 29.6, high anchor 29.6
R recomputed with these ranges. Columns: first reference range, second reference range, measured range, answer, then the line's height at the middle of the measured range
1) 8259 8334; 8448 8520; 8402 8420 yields -0.01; 30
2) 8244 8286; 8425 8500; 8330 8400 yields 0.01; 30.4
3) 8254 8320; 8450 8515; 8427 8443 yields 0.03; 29.8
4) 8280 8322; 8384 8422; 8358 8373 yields 0.01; 30.4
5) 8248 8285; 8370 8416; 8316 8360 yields 0.00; 30.5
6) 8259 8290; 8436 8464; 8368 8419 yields 0.02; 30.3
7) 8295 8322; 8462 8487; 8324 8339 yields 0.02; 30.7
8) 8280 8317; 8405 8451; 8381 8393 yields 0.04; 30.1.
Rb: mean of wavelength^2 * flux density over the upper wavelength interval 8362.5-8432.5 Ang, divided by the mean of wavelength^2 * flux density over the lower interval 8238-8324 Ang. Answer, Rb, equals 1.0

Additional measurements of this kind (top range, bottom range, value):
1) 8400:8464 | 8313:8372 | 1.00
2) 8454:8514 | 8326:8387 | 1.00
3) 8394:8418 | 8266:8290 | 0.99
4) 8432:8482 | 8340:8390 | 1.01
